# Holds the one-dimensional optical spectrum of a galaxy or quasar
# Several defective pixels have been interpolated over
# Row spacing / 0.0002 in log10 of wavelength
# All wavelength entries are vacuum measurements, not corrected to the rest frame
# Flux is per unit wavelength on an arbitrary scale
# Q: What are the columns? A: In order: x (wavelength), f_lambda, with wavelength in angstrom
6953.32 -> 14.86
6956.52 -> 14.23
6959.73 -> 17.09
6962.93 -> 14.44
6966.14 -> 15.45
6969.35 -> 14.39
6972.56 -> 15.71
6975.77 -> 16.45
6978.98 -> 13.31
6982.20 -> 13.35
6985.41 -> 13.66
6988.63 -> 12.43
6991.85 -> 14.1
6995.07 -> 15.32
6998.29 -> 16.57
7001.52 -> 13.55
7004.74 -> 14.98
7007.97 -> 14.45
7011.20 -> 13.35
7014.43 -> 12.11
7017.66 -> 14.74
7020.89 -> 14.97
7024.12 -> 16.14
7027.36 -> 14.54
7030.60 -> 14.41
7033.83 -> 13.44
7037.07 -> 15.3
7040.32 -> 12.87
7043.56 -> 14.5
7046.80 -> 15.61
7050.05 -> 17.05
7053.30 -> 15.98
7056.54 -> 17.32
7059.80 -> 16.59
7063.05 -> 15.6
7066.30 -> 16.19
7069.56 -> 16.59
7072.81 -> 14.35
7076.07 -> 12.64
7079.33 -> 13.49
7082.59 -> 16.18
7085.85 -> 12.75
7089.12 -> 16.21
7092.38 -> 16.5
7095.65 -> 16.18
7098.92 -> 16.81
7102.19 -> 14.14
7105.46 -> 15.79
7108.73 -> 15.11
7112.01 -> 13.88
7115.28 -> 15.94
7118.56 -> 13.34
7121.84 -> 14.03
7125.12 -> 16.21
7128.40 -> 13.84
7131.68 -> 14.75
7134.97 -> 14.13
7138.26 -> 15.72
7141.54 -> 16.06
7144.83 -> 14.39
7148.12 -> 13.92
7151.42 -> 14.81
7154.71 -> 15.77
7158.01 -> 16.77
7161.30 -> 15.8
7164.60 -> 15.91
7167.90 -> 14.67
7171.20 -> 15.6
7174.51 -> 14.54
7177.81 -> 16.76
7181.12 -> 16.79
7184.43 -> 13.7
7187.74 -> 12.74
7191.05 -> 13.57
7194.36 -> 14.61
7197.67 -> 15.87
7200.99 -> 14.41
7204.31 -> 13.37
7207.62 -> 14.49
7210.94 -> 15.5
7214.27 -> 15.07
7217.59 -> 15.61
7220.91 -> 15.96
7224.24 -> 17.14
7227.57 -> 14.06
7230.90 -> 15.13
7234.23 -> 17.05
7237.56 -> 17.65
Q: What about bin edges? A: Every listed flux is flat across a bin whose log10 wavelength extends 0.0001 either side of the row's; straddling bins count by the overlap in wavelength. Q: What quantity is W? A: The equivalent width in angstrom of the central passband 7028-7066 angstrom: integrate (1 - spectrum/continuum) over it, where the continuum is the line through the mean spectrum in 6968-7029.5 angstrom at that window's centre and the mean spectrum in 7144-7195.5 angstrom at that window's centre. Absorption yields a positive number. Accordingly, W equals -1.94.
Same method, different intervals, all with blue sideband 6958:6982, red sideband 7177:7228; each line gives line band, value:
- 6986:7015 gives 1.9 angstrom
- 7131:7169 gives -0.6 angstrom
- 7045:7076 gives -1.8 angstrom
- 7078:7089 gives 0.4 angstrom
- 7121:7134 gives 0.3 angstrom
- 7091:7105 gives -0.8 angstrom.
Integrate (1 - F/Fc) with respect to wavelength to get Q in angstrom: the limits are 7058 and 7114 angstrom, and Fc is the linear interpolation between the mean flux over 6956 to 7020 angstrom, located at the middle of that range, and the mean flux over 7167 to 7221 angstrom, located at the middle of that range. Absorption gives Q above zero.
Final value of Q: -2.2 angstrom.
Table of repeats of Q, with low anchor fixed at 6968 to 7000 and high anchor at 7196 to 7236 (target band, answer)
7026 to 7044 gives 0.67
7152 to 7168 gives -0.75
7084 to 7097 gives -0.45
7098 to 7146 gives 0.23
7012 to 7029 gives 0.24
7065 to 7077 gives -0.18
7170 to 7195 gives 0.69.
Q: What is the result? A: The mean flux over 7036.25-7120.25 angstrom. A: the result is 15.3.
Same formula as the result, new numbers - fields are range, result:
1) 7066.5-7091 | 14.7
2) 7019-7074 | 15.4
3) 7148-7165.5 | 15.6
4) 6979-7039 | 14.3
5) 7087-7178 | 15.2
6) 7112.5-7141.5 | 14.8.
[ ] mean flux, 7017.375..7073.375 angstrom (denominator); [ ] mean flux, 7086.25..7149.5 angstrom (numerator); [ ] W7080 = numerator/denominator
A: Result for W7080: 0.98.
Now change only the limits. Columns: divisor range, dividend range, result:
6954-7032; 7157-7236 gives 1.04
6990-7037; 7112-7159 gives 1.03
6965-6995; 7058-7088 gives 1.04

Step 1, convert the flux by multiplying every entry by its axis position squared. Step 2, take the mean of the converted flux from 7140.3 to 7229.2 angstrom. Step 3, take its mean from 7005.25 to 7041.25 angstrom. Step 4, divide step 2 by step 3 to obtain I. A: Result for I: 1.11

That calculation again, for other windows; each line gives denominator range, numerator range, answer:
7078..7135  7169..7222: 1.02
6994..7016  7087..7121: 1.10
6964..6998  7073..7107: 1.07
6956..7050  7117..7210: 1.07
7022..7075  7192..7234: 1.03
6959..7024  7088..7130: 1.08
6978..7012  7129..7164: 1.12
